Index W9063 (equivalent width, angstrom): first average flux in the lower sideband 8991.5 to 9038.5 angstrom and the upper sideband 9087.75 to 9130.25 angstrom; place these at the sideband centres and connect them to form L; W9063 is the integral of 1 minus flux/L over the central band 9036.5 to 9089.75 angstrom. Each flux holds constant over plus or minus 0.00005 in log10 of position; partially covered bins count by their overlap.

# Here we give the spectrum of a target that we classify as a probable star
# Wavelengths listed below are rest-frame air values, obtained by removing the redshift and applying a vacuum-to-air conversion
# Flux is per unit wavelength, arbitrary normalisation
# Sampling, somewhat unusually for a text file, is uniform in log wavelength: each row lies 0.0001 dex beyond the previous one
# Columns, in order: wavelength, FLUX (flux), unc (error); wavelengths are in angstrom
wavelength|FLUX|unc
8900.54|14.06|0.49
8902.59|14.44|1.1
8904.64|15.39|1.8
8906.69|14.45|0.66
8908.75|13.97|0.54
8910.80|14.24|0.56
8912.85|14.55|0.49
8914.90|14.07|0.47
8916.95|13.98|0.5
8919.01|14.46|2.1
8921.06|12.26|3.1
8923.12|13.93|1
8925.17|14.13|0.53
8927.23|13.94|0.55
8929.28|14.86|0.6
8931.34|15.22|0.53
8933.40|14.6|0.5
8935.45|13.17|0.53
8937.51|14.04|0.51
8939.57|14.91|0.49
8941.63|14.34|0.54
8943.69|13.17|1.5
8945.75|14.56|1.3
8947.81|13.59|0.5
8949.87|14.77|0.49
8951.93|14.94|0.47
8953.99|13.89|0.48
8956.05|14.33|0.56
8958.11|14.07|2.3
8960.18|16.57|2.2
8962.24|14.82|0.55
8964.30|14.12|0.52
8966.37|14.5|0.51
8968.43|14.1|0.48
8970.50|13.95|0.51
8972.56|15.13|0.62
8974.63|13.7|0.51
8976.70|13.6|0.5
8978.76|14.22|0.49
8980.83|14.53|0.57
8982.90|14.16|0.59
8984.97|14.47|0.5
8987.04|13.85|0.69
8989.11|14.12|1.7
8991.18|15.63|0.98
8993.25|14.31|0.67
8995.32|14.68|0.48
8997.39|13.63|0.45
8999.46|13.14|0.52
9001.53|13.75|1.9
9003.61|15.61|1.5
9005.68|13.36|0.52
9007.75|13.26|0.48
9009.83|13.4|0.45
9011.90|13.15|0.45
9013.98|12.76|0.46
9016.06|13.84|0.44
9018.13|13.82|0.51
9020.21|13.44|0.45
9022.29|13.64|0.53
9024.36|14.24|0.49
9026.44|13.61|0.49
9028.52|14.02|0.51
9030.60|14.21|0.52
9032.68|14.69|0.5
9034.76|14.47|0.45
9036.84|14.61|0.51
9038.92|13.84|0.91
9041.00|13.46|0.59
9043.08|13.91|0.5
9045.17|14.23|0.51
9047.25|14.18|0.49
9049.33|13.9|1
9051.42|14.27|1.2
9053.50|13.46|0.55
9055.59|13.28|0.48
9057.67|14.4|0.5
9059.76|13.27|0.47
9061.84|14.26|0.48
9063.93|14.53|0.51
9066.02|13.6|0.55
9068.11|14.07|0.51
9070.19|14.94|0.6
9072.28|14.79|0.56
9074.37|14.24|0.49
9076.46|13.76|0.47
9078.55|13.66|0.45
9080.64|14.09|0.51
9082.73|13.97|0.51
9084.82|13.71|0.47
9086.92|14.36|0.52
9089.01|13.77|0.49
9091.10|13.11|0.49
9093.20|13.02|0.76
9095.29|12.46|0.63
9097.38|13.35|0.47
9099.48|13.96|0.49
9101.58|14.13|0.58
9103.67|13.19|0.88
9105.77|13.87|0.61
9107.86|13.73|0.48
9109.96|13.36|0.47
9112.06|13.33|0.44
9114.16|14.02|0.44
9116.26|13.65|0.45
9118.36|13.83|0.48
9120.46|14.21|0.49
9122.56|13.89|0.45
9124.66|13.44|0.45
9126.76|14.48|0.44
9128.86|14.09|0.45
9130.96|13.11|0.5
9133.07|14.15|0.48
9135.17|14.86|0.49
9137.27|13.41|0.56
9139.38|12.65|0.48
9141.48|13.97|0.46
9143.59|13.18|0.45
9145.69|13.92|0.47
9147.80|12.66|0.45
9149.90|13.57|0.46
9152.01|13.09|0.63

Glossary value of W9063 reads -0.91 angstrom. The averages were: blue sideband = 13.9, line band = 14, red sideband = 13.6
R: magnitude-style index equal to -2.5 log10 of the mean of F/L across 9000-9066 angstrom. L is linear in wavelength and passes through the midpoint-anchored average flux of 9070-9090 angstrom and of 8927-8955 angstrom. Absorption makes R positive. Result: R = 0.02 mag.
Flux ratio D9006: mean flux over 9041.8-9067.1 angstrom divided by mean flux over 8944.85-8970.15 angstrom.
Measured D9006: 1.0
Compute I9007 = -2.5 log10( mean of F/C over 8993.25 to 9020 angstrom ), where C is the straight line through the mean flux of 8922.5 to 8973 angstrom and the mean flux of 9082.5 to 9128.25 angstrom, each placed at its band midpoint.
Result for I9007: 0.03 mag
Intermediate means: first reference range 14.4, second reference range 13.7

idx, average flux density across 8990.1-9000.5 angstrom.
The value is 14.3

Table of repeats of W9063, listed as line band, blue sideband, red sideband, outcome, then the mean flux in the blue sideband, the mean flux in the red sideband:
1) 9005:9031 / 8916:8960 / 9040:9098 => 0.76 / 14.2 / 13.9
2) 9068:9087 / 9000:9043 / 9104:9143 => -0.48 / 13.9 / 13.8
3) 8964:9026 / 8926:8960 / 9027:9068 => 0.79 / 14.3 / 14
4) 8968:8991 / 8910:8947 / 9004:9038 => -0.43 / 14.1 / 13.8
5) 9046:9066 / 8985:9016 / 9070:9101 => -0.15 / 13.9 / 13.8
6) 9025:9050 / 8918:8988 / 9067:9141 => -0.18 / 14.3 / 13.8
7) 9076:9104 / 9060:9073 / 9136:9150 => 0.77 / 14.3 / 13.4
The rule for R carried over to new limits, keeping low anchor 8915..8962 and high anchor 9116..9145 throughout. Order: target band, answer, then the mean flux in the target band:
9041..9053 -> 0.00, 14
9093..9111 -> 0.03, 13.5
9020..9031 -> 0.01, 13.9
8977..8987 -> -0.01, 14.2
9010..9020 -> 0.05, 13.4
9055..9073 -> -0.01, 14.1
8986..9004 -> -0.01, 14.3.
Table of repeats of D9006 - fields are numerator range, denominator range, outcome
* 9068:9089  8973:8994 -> 0.99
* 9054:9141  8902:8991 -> 0.97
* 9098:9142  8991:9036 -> 0.99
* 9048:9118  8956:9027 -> 0.98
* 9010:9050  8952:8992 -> 0.96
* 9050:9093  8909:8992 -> 0.98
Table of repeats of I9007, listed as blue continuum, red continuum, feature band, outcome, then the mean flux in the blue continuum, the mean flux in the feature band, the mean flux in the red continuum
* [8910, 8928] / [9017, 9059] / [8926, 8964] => -0.04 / 13.9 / 14.4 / 14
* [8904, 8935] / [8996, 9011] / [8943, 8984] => -0.03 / 14.2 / 14.3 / 13.8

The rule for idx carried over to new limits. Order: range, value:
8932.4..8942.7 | 14.2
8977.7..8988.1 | 14.2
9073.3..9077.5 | 14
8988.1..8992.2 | 14.9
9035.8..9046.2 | 14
